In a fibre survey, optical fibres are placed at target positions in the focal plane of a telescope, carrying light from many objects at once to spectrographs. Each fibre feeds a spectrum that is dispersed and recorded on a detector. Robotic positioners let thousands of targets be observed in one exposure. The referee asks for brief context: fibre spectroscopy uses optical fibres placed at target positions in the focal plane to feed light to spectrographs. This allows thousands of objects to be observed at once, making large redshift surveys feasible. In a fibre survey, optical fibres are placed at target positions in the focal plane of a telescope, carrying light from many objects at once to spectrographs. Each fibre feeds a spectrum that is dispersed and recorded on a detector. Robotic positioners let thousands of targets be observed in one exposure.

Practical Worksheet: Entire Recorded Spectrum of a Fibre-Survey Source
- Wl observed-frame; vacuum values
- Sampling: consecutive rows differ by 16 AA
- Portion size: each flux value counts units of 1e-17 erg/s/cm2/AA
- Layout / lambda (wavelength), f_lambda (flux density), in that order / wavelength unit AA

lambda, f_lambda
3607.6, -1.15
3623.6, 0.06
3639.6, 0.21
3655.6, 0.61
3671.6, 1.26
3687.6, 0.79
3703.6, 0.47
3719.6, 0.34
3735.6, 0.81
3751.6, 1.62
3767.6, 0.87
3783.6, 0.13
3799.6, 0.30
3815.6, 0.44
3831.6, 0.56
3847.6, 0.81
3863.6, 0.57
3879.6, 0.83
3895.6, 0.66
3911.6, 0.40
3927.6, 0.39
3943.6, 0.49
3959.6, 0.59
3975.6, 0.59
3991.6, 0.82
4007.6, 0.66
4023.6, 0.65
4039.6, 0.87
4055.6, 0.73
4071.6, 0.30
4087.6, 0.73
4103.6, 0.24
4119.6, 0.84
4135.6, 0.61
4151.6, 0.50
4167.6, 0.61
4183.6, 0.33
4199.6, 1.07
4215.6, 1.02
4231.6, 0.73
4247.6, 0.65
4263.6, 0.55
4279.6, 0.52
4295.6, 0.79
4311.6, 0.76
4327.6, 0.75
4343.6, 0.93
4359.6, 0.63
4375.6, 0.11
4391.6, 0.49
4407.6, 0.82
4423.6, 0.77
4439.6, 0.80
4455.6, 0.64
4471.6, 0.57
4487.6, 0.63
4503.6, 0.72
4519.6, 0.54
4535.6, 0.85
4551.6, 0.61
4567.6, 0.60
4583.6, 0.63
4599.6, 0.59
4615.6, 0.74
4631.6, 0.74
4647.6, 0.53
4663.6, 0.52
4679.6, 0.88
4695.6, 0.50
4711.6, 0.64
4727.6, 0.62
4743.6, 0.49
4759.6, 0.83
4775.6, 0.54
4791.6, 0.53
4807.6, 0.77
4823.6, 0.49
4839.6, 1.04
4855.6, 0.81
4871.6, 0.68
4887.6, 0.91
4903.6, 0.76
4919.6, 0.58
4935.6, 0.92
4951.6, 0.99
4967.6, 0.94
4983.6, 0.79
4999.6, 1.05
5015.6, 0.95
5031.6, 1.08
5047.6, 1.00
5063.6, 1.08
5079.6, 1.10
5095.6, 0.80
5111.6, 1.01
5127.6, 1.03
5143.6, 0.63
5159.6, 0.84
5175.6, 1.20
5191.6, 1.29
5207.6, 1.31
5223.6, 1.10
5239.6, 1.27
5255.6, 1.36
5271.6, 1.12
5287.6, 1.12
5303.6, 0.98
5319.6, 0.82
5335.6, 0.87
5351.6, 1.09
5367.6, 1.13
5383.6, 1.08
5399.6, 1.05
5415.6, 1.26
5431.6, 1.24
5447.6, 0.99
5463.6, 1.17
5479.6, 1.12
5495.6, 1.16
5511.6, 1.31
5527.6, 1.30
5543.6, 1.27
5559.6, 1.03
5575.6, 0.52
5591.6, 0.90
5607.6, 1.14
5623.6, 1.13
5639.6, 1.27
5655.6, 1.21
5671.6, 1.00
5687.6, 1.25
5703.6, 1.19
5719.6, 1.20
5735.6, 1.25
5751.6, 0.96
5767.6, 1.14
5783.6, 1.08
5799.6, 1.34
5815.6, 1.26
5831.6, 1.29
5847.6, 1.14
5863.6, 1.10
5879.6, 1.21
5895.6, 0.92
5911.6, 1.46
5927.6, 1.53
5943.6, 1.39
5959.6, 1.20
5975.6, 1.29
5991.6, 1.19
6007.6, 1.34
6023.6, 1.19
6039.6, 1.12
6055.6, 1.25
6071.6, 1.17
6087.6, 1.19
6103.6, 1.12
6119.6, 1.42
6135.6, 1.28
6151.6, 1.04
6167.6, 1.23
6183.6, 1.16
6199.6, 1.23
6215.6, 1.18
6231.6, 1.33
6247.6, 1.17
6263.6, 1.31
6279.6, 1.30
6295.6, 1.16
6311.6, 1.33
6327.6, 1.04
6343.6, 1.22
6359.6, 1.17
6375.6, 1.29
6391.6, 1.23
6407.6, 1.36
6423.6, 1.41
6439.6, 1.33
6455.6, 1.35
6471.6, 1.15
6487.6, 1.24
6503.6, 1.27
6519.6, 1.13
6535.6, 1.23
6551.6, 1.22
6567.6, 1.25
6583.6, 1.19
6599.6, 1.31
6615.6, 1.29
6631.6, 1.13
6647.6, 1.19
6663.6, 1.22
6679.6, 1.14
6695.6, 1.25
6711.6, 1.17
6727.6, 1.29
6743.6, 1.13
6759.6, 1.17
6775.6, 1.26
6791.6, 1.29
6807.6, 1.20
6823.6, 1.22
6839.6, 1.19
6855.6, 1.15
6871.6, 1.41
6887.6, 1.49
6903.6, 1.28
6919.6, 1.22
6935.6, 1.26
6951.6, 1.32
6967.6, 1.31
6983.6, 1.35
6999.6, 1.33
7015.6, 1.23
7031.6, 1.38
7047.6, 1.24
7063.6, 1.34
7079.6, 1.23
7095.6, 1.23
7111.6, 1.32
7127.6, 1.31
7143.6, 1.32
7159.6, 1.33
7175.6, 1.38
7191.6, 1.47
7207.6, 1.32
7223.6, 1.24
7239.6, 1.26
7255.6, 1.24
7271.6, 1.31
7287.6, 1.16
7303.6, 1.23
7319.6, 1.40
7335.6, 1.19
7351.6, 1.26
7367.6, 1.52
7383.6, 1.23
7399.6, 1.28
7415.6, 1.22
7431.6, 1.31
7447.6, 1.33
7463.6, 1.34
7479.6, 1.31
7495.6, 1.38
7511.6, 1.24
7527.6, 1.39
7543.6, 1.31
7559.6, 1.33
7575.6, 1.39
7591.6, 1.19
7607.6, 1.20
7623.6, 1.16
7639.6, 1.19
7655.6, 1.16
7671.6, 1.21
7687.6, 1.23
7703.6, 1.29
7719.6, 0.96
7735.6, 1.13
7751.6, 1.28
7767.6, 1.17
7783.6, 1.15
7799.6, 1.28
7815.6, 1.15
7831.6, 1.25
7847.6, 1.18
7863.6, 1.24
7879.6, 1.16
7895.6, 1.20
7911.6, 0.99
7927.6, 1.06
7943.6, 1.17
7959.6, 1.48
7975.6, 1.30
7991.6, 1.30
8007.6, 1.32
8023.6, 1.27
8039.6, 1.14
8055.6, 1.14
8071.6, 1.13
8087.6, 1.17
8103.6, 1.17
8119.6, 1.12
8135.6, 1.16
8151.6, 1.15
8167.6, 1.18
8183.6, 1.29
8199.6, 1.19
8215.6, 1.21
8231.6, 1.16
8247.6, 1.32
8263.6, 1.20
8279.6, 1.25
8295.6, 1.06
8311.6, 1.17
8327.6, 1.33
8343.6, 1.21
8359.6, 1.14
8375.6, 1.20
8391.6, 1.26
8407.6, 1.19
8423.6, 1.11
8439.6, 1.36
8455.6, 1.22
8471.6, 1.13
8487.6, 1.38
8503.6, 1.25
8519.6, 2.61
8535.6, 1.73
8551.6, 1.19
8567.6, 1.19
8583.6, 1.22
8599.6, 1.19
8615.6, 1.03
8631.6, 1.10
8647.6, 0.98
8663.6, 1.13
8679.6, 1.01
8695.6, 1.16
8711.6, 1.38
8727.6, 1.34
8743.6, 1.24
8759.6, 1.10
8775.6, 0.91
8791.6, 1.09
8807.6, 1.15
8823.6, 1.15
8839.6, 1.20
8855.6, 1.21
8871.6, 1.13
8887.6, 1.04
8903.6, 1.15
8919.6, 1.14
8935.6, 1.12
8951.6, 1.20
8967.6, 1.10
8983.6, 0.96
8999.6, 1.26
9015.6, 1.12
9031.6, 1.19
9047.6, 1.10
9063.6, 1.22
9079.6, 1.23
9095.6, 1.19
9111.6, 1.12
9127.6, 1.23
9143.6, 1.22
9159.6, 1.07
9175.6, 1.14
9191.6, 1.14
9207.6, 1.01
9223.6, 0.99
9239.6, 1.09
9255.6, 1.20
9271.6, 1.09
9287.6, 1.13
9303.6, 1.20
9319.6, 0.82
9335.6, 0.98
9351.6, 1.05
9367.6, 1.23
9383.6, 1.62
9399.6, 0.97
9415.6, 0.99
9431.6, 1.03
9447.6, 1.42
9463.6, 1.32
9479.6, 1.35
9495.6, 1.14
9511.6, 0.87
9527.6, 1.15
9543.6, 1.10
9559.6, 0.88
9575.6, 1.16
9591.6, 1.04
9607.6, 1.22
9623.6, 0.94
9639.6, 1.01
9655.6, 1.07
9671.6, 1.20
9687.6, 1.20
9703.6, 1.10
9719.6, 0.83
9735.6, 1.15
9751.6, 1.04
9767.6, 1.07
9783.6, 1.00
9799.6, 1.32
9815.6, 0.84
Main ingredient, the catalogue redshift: 0.30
